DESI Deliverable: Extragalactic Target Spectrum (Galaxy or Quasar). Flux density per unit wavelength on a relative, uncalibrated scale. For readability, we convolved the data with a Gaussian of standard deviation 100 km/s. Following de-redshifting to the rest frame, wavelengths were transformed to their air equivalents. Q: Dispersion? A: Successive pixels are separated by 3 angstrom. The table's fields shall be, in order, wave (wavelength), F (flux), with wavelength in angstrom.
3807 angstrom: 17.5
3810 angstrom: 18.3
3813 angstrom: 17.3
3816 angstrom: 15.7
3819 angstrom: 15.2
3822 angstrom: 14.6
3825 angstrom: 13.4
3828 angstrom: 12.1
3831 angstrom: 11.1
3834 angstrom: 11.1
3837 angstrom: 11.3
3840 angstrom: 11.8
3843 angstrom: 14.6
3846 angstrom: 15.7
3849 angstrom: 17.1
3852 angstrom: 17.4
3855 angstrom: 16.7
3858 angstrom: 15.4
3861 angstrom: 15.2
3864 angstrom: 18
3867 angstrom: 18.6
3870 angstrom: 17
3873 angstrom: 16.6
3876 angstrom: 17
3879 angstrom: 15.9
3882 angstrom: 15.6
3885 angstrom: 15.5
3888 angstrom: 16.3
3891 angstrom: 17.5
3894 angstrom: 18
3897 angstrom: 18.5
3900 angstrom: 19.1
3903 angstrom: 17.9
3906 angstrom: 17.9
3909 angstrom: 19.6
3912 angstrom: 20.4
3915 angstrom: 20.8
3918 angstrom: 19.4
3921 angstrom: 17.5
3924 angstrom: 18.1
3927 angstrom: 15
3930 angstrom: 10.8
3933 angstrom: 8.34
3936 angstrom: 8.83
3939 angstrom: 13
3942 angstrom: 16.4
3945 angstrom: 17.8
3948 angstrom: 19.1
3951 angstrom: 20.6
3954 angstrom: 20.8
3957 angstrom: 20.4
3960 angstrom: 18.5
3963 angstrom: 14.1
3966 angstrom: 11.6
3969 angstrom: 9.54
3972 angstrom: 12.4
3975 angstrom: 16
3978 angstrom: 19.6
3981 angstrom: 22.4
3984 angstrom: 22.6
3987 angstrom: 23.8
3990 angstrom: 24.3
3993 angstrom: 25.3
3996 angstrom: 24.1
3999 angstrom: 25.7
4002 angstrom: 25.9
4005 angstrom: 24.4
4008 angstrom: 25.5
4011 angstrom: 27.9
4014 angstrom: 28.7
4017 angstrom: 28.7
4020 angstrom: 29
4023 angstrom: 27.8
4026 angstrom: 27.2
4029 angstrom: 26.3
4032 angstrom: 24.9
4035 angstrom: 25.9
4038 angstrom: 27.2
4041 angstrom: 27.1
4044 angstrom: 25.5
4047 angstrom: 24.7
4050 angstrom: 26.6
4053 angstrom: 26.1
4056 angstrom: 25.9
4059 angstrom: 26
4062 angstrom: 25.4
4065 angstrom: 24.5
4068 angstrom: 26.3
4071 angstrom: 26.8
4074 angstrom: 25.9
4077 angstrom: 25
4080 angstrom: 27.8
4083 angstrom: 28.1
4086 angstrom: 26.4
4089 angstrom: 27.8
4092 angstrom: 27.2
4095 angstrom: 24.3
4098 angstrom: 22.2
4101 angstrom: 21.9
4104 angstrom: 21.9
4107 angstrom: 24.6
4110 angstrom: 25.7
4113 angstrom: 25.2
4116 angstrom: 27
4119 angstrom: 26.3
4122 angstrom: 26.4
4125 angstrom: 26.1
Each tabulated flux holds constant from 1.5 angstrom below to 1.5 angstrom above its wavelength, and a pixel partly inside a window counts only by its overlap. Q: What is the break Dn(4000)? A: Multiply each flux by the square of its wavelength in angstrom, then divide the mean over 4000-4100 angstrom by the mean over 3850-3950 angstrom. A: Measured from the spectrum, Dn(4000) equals 1.7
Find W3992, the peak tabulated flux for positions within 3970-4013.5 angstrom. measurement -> 27.9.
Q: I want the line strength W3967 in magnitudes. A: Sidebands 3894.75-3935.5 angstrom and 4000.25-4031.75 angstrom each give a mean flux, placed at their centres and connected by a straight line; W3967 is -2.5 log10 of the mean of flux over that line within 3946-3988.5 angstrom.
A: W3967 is 0.23 mag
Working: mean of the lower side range 17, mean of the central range 18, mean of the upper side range 27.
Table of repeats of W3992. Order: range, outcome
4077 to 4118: 28.1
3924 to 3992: 24.3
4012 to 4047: 29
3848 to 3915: 20.8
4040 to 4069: 27.1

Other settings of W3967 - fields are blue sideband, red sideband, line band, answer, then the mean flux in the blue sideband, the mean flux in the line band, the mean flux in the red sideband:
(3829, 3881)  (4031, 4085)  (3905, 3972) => 0.208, 15.3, 16.2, 26.1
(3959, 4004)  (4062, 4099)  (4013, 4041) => -0.202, 19.8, 27.3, 26.1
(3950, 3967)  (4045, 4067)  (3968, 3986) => 0.110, 17.8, 17.5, 25.6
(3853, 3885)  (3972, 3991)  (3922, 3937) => 0.438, 16.6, 12.5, 20.7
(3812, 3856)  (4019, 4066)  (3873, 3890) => 0.055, 14.3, 16.2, 26.2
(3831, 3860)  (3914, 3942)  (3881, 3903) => -0.189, 14.4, 17.3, 14.6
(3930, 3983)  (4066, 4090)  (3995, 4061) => -0.196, 15.8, 26.4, 26.7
